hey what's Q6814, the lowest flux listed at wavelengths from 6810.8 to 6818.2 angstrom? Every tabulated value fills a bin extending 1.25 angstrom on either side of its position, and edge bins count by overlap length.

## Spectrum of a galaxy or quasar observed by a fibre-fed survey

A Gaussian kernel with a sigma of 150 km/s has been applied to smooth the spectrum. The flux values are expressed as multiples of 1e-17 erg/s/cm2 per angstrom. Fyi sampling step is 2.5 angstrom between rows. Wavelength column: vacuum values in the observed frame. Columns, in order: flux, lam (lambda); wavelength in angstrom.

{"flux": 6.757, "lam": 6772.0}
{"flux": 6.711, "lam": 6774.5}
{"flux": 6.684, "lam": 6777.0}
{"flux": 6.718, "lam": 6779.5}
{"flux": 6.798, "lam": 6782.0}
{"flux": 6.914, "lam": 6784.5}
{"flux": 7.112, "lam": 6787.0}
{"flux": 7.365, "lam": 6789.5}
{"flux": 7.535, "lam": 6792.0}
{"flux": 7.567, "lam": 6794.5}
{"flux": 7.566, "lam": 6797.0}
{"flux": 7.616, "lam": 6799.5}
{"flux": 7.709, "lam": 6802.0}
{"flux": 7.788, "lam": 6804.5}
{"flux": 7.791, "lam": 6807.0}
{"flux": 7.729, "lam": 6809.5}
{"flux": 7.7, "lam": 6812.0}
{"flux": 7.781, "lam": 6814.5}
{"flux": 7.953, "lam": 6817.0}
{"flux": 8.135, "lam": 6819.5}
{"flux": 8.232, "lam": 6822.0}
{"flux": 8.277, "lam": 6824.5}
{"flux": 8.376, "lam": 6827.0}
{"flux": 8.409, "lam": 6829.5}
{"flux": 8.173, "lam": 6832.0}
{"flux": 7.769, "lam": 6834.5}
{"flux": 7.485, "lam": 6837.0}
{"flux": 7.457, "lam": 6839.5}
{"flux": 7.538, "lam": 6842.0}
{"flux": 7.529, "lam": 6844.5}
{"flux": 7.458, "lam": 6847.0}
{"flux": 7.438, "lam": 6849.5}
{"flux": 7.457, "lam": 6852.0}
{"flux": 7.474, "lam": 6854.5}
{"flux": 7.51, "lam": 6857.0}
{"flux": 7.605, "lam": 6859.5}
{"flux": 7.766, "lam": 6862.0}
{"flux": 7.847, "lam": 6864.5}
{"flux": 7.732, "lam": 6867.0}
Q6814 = 7.7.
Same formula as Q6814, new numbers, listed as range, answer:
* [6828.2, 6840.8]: 7.457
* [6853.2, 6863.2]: 7.474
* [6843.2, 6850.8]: 7.438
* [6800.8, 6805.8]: 7.709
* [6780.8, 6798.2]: 6.798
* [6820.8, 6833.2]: 8.173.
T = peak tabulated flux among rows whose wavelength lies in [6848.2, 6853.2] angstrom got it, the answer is 7.457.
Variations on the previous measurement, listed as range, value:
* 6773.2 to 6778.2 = 6.711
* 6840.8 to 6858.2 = 7.538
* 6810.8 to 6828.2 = 8.376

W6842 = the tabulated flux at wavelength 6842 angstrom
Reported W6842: 7.538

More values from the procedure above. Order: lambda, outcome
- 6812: 7.7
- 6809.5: 7.729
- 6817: 7.953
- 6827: 8.376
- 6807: 7.791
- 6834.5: 7.769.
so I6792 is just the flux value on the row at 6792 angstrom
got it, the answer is 7.535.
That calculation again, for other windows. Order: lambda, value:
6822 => 8.232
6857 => 7.51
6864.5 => 7.847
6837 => 7.485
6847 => 7.458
